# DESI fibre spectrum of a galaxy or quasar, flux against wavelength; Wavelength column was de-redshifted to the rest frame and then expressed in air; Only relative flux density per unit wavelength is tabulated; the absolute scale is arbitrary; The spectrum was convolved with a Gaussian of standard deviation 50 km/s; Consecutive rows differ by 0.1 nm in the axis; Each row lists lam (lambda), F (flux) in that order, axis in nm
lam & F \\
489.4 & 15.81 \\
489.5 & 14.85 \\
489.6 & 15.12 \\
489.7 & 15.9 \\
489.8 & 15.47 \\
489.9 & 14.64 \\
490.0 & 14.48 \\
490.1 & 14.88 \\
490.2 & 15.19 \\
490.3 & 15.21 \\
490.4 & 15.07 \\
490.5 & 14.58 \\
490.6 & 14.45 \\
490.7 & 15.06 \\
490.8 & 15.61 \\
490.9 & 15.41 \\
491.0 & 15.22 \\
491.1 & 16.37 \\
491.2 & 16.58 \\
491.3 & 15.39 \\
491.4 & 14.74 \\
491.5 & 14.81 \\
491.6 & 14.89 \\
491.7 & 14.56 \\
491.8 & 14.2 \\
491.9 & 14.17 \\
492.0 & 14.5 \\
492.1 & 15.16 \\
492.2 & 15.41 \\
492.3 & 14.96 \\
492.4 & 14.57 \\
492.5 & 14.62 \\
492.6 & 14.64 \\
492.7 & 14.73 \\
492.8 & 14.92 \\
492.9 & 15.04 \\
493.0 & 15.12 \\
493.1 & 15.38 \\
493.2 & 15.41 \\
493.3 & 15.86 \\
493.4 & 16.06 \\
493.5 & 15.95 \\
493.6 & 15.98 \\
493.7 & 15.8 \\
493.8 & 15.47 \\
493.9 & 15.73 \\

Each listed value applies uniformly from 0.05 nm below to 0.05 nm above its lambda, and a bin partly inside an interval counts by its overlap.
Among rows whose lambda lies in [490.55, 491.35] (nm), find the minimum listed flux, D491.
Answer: 14.45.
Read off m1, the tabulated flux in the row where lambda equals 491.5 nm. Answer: 14.81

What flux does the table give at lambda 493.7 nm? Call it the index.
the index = 15.8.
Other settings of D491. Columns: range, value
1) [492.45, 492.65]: 14.62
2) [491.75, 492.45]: 14.17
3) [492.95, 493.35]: 15.12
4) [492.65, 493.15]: 14.73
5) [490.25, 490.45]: 15.07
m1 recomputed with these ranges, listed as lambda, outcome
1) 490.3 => 15.21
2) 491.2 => 16.58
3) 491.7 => 14.56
